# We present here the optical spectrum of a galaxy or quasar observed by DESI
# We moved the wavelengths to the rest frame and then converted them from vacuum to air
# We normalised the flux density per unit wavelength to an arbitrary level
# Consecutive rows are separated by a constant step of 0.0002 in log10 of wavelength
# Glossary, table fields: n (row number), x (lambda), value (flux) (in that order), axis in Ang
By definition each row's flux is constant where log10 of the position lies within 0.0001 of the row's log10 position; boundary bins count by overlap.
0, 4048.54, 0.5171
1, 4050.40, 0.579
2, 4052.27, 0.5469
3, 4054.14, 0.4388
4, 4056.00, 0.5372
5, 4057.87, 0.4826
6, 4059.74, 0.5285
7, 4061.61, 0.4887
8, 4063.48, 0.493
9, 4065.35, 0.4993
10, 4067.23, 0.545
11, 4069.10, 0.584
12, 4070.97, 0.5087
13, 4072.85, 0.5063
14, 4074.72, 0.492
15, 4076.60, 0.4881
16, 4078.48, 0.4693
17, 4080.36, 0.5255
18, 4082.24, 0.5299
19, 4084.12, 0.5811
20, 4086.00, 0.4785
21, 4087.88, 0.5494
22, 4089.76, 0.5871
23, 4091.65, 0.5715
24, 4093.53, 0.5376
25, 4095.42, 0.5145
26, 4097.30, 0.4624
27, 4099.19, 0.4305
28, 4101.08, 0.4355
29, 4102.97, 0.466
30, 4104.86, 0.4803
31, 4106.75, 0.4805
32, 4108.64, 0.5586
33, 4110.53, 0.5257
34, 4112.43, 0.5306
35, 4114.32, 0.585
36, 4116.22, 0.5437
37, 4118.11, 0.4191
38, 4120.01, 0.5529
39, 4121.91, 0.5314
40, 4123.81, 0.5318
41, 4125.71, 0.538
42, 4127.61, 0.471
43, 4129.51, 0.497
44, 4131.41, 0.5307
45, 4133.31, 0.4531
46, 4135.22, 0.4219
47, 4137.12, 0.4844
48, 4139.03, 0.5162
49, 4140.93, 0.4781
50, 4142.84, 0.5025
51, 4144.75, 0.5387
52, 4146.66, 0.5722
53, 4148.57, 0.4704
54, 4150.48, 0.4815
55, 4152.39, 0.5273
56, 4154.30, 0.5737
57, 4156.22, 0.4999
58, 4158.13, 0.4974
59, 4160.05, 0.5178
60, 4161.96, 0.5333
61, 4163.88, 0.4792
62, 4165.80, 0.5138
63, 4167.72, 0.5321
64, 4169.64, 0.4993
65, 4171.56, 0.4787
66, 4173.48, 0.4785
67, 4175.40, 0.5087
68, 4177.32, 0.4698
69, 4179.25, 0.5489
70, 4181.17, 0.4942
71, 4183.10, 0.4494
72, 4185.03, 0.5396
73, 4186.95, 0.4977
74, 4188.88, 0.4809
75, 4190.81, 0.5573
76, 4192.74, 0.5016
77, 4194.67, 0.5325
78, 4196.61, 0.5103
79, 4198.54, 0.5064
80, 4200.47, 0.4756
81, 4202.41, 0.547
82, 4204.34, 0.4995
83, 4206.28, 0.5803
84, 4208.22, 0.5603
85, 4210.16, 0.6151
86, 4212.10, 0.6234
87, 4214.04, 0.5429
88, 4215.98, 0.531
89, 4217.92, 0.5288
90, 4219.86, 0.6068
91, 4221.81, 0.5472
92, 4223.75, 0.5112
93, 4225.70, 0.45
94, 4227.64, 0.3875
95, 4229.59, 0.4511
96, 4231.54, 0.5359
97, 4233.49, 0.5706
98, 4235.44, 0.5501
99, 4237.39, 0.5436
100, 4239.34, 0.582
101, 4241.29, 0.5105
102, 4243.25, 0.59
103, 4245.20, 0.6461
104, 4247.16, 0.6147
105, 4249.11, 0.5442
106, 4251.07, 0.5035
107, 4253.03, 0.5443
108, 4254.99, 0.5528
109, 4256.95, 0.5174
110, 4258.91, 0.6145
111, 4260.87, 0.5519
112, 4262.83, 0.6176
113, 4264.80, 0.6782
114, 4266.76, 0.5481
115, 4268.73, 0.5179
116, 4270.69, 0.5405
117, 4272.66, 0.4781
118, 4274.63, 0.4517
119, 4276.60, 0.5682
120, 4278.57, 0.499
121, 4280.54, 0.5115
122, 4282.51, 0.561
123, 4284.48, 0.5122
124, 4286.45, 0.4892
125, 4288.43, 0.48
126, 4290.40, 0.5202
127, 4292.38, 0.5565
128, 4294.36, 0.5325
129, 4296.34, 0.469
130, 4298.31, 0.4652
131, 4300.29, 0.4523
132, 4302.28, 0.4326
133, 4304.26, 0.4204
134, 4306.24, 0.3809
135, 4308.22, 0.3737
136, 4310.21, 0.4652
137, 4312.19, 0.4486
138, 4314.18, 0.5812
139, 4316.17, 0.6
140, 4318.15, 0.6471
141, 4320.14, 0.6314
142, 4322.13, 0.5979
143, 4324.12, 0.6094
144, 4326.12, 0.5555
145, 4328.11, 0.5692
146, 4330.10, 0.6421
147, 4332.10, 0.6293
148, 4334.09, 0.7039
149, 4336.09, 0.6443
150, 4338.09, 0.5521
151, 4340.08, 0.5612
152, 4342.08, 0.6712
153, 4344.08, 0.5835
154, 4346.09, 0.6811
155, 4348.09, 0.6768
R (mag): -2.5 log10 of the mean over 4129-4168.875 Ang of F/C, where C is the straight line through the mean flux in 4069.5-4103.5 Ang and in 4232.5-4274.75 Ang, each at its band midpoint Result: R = 0.047 mag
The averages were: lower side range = 0.509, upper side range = 0.56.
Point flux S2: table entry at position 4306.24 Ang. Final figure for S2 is 0.3809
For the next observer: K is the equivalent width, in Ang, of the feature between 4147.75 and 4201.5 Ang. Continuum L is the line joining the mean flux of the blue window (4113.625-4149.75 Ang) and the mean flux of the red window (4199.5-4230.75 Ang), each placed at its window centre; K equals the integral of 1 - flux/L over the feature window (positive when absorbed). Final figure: 1.3 Ang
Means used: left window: 0.507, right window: 0.529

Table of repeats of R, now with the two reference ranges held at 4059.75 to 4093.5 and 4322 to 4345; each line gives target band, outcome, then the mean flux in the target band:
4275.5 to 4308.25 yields 0.22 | 0.487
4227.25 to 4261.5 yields 0.06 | 0.548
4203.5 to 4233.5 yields 0.08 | 0.533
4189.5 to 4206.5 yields 0.09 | 0.52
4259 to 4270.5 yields 0.01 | 0.582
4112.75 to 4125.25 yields 0.02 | 0.528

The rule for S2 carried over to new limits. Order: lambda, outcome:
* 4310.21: 0.4652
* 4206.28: 0.5803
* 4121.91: 0.5314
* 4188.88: 0.4809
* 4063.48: 0.493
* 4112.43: 0.5306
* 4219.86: 0.6068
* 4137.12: 0.4844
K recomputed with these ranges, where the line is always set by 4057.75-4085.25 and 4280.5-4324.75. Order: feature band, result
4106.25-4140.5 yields 0.3 Ang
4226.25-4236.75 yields 0.3 Ang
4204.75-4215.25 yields -1.4 Ang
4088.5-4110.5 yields 0.5 Ang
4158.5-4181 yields 0.4 Ang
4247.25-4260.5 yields -1.0 Ang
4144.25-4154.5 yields -0.2 Ang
